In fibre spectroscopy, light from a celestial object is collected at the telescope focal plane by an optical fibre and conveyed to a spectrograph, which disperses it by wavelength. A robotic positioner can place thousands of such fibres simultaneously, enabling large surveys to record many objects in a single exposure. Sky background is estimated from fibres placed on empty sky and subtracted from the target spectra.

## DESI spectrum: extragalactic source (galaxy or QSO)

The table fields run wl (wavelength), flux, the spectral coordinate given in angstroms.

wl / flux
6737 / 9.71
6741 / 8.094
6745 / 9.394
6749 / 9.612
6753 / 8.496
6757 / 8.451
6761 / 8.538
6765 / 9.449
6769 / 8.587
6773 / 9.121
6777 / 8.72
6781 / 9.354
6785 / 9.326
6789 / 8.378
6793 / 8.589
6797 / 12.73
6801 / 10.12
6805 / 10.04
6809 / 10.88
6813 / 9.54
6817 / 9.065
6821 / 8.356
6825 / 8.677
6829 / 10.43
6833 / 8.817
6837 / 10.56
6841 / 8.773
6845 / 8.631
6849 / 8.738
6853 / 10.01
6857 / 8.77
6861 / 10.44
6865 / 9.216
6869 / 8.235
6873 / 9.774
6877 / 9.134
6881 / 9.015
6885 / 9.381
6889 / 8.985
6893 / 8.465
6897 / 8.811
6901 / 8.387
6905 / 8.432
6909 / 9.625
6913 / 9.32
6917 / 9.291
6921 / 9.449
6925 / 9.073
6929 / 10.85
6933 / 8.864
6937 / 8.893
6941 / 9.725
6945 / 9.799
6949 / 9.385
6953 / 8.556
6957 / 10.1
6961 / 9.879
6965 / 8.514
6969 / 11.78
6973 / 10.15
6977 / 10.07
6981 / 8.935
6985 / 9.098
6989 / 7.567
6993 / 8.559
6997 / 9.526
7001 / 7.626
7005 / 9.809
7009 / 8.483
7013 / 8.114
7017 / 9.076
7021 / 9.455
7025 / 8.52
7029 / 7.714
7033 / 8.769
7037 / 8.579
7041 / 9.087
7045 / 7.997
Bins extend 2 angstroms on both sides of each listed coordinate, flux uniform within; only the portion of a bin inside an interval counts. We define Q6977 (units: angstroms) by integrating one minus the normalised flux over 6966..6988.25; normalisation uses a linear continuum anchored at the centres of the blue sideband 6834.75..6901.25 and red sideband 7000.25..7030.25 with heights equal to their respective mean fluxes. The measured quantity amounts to -2.6 angstroms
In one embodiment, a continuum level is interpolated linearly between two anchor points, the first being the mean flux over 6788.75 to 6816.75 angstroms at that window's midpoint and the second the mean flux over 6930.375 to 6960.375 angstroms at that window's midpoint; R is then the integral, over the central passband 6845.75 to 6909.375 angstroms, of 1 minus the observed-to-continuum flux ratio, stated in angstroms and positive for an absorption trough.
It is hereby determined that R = 4.28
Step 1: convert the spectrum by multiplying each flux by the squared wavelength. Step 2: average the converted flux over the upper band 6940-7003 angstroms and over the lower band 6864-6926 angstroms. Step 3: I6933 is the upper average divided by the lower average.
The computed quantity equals 1.05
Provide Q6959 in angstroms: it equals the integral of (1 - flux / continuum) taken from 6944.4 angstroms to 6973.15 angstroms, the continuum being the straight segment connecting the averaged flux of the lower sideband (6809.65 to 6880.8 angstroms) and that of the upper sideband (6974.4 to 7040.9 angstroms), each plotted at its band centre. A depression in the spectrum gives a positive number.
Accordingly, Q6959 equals -2.7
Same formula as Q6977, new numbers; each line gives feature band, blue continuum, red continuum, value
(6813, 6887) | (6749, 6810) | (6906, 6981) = 1.8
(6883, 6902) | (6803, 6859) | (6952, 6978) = 1.6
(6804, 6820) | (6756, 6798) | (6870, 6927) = -1.2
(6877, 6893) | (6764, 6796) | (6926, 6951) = 0.6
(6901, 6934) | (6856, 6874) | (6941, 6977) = 0.9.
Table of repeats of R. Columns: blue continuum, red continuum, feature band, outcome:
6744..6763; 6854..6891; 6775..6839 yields -3.98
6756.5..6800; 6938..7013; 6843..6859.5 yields 0.32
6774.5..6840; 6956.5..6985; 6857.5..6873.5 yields 0.59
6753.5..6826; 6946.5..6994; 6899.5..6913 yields 0.68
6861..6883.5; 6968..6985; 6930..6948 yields 0.58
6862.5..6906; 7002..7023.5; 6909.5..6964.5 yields -3.30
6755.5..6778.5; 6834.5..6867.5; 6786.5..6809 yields -2.53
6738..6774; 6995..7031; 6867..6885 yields -0.58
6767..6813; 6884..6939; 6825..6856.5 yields 0.23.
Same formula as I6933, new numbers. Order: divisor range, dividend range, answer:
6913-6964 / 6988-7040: 0.93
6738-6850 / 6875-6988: 1.05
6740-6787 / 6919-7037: 1.09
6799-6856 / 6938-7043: 1.01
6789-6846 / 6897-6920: 0.96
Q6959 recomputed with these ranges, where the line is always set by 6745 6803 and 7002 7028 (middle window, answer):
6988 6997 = 0.4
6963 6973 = -1.4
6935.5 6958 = -1.1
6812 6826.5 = 0.5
